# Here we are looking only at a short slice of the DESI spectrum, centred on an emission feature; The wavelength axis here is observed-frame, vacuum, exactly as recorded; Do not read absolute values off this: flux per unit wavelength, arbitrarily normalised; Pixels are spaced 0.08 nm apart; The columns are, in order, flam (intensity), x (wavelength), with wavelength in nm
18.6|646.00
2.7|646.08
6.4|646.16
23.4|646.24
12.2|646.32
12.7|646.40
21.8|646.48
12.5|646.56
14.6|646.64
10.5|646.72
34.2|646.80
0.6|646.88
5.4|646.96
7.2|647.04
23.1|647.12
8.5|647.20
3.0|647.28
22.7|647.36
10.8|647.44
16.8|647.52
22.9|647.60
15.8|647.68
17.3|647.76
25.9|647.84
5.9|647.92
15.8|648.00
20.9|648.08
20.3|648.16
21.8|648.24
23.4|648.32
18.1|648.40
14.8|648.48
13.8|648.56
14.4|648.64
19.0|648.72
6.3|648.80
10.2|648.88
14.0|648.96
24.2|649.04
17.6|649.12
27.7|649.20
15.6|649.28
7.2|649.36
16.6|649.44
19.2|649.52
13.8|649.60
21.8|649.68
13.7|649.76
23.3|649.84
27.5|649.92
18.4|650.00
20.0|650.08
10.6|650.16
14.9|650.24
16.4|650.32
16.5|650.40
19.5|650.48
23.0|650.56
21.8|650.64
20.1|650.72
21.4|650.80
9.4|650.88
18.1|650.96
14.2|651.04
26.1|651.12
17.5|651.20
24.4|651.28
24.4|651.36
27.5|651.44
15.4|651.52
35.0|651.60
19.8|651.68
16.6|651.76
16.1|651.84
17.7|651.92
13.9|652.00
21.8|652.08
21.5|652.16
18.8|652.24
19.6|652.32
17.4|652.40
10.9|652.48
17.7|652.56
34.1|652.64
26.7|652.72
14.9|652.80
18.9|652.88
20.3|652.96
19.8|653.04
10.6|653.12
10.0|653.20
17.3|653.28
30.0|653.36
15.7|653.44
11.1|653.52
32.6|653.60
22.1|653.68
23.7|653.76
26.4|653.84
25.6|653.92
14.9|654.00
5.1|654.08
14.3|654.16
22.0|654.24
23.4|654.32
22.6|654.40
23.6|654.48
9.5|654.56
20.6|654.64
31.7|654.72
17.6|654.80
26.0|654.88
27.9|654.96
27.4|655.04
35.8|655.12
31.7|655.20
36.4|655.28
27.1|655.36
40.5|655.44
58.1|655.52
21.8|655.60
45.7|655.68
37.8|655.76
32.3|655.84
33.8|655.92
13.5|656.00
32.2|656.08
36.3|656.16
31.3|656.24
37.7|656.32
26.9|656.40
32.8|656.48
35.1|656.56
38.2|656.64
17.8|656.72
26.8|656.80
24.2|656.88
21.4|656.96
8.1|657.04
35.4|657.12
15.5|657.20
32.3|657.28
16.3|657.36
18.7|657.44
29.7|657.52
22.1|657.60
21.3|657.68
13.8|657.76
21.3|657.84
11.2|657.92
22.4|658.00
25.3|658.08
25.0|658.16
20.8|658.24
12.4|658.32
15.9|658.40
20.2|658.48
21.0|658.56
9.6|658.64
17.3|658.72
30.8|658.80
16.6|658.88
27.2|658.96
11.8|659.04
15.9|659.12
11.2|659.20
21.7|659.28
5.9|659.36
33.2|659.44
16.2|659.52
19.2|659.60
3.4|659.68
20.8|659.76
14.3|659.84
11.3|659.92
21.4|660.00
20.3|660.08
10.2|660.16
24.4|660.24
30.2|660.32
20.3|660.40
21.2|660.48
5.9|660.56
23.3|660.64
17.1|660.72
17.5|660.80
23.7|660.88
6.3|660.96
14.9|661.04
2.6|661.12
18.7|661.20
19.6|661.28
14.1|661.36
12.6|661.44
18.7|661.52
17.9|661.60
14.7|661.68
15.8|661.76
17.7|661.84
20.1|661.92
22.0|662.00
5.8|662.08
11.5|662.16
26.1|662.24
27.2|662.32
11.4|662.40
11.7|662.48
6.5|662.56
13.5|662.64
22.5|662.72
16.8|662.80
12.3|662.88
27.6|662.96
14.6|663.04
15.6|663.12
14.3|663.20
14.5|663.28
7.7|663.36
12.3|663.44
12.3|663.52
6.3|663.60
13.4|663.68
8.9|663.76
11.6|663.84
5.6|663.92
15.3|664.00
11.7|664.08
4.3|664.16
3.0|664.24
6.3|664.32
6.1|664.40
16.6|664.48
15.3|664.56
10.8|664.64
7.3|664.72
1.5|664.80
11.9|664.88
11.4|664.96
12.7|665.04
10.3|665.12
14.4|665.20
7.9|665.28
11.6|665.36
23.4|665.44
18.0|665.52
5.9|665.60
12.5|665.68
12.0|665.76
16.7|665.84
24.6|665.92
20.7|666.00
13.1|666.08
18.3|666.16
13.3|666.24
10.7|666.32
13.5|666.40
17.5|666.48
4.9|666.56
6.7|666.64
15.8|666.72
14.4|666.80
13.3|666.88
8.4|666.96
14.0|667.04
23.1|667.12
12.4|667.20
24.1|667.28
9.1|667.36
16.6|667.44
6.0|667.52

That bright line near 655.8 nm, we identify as C III]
